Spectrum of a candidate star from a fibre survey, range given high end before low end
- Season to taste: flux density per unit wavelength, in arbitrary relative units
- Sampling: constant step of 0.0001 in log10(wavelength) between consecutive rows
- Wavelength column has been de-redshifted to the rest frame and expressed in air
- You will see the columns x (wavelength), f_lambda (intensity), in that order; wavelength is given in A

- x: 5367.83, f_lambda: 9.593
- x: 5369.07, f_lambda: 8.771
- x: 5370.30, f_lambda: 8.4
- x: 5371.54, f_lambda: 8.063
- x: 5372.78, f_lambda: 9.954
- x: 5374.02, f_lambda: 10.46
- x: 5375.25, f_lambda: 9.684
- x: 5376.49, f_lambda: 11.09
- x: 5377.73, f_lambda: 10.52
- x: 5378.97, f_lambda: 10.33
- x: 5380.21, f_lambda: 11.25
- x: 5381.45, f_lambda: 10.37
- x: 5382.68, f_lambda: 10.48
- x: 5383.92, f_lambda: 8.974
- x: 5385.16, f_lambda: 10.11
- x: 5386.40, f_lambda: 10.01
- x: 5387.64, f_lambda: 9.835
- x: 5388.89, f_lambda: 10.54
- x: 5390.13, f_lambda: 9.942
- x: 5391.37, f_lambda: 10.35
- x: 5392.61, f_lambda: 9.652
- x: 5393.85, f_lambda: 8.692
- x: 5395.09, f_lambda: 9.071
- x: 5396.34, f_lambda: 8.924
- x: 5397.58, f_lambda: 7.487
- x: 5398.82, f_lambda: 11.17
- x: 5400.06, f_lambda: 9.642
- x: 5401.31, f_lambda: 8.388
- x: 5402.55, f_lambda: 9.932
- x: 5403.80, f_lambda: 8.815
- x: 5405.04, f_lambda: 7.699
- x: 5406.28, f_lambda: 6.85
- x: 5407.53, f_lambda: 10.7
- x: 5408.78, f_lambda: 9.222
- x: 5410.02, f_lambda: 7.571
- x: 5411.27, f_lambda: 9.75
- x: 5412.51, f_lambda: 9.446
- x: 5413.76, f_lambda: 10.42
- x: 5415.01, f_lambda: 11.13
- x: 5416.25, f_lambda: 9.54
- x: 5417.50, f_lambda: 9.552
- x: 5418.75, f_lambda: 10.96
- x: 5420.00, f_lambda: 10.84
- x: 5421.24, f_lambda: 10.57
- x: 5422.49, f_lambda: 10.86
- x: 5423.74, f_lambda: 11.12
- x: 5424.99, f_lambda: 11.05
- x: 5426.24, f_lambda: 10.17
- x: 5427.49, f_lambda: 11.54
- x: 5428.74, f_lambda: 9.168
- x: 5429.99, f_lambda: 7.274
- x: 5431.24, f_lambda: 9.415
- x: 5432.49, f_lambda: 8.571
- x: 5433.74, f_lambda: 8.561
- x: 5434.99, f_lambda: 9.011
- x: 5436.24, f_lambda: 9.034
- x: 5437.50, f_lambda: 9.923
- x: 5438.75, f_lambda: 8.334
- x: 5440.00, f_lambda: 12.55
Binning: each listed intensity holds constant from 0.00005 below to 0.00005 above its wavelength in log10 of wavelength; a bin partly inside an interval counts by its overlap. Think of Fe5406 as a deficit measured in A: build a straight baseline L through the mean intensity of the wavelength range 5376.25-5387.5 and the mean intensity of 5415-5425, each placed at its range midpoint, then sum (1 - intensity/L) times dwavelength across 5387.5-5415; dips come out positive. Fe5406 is 3.0 A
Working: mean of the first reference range 10.3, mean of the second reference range 10.6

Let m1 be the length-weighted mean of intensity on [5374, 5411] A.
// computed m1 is 9.58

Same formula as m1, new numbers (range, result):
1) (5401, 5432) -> 9.69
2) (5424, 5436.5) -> 9.44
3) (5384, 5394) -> 9.89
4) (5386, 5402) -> 9.51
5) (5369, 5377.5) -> 9.58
